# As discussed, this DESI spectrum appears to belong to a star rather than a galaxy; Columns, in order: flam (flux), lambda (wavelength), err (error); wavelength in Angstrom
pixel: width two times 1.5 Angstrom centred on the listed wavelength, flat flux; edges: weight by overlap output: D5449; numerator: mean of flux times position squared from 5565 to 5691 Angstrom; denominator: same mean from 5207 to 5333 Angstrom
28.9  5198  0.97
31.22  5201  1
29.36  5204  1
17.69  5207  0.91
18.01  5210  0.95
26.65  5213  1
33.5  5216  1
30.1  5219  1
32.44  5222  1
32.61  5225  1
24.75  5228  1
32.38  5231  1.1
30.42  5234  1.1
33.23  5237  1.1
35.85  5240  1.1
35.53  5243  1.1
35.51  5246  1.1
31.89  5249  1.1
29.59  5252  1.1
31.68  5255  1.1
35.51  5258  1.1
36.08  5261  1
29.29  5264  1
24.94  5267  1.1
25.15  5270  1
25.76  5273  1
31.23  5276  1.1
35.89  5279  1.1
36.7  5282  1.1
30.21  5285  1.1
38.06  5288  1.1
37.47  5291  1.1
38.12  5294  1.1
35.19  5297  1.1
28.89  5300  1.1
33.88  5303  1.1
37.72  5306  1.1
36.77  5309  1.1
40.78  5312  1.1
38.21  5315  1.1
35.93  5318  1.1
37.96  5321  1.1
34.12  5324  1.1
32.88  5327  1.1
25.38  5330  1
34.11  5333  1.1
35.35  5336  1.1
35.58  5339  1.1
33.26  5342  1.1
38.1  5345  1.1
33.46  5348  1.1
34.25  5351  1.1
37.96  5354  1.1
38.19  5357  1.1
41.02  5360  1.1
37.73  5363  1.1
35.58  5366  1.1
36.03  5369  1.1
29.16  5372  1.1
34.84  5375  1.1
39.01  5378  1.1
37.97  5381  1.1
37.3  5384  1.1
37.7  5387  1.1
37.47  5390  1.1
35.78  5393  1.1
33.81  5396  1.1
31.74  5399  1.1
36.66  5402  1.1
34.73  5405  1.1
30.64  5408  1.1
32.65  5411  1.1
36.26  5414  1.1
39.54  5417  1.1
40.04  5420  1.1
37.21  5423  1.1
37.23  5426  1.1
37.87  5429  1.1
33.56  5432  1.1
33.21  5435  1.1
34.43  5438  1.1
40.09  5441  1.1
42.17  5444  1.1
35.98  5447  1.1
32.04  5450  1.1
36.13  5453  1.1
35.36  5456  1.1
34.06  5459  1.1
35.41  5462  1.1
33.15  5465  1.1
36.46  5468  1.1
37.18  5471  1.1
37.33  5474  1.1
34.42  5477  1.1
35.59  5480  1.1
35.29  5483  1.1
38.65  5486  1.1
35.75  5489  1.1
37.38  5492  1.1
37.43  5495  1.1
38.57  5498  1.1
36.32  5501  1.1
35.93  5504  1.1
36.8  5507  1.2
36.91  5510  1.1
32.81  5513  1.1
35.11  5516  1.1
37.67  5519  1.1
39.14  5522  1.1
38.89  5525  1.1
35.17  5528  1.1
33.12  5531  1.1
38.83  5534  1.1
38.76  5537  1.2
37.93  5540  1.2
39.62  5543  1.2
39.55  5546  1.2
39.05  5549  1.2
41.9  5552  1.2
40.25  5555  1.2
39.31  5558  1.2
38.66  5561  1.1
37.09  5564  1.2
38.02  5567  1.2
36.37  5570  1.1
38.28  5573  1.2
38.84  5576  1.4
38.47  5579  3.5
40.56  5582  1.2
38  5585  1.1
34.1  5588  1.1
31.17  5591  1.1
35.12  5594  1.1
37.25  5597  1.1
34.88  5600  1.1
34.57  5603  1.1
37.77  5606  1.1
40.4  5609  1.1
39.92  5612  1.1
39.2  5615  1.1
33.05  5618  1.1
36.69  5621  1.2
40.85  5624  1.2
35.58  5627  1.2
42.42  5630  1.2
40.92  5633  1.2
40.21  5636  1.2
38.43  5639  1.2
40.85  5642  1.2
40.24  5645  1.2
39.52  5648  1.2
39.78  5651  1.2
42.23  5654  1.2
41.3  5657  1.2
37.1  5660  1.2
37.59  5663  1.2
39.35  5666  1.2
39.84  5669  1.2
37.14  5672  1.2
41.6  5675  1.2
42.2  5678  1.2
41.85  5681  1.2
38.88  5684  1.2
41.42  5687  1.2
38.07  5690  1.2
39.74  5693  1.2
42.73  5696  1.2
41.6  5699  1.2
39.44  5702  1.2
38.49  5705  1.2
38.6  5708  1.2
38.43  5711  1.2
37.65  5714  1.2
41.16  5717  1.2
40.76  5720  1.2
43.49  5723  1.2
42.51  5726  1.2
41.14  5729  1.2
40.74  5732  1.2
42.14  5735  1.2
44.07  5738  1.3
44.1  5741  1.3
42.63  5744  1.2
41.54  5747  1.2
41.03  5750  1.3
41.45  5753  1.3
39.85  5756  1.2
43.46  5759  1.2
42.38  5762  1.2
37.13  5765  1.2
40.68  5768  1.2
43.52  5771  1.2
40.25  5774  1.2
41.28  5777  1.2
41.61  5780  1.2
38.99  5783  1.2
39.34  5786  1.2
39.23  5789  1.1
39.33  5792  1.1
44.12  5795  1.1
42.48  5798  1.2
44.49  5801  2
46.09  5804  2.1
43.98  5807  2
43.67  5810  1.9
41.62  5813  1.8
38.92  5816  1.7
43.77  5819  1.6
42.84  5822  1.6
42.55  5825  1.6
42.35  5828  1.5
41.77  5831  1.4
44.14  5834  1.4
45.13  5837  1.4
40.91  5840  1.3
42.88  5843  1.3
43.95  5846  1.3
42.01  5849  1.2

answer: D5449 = 1.36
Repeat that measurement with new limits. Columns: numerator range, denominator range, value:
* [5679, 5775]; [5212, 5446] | 1.37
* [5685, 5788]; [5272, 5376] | 1.35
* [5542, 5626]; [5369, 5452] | 1.12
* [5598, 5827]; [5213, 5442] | 1.35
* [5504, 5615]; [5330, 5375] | 1.15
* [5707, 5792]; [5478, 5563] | 1.19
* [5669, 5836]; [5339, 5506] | 1.29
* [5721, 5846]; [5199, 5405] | 1.49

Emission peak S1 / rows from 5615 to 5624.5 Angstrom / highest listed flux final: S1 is 40.85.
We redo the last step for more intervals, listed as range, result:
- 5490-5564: 41.9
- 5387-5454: 42.17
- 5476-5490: 38.65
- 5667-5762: 44.1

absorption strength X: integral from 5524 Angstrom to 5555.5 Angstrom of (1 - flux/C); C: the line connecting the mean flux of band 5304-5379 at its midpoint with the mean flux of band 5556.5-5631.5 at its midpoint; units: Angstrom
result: -1.1 Angstrom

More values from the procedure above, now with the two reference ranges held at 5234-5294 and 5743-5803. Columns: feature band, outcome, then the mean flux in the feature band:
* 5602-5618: 0.22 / 38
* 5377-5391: -1.27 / 37.9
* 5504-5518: 0.50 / 35.5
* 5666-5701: -0.56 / 40.4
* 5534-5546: -0.49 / 38.9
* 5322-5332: 0.72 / 31.3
